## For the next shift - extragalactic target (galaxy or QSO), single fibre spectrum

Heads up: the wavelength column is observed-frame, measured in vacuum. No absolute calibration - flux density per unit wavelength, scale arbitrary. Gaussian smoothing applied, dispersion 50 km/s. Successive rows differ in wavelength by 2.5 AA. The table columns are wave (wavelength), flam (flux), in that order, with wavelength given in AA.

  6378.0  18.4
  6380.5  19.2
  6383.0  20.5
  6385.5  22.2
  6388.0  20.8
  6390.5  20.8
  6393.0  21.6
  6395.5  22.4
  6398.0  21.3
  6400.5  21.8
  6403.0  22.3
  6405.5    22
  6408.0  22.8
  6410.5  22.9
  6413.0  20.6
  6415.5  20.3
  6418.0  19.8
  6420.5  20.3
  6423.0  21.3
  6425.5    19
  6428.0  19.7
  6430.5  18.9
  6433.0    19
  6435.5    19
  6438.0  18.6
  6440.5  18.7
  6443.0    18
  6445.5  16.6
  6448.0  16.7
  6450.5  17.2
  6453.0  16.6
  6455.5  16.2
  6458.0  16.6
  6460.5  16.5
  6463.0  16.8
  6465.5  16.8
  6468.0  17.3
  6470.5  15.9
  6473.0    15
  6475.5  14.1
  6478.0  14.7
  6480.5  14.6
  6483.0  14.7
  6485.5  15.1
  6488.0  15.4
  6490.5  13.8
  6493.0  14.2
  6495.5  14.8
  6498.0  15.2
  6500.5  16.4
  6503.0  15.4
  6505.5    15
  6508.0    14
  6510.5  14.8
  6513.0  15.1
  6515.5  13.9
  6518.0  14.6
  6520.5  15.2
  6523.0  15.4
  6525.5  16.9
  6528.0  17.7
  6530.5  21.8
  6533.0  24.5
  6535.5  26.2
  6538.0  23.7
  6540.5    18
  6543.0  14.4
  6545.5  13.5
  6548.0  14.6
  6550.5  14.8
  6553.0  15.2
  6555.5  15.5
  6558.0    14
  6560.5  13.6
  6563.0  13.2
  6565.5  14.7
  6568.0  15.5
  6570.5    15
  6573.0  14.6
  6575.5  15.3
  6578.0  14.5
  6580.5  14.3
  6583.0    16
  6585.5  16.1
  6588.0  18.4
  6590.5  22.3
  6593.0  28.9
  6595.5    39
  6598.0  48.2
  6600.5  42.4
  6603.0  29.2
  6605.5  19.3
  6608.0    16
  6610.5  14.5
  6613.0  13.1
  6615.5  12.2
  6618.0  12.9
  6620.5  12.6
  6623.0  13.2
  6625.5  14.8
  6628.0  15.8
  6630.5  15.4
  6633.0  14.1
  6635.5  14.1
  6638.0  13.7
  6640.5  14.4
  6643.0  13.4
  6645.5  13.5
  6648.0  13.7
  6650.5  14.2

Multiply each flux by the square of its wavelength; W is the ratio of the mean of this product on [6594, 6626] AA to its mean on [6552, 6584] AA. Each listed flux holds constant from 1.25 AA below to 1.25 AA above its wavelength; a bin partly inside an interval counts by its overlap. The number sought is 1.54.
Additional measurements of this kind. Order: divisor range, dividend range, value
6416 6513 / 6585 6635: 1.31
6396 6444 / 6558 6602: 1.09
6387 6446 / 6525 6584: 0.85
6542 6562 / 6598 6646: 1.23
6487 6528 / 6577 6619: 1.52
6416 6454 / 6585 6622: 1.30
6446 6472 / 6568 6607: 1.46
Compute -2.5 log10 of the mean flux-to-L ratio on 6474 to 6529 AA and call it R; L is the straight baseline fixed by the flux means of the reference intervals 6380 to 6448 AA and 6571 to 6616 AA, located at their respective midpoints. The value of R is 0.37 mag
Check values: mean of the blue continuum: 20.3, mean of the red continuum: 22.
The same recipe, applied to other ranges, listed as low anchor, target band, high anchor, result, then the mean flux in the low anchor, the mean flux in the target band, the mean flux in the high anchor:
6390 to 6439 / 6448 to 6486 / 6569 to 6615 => 0.304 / 20.7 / 15.9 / 21.9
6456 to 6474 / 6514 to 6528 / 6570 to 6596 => 0.148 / 16.4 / 15.4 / 19.1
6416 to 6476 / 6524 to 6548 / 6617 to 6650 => -0.208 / 17.8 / 19.3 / 14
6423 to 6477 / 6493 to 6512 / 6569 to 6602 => 0.295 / 17.4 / 15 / 23.4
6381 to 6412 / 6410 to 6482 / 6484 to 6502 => 0.031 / 21.7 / 17.8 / 15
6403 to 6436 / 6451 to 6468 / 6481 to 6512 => 0.059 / 20.5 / 16.7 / 14.9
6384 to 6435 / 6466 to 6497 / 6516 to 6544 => 0.295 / 21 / 15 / 18.9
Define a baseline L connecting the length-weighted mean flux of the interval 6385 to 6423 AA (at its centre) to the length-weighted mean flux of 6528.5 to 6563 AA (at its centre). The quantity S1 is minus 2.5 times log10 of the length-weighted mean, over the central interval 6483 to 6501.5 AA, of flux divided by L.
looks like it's 0.26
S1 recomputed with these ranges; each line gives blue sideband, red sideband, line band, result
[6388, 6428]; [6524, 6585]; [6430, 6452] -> 0.12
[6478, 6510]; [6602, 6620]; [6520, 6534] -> -0.21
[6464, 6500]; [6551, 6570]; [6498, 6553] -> -0.14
